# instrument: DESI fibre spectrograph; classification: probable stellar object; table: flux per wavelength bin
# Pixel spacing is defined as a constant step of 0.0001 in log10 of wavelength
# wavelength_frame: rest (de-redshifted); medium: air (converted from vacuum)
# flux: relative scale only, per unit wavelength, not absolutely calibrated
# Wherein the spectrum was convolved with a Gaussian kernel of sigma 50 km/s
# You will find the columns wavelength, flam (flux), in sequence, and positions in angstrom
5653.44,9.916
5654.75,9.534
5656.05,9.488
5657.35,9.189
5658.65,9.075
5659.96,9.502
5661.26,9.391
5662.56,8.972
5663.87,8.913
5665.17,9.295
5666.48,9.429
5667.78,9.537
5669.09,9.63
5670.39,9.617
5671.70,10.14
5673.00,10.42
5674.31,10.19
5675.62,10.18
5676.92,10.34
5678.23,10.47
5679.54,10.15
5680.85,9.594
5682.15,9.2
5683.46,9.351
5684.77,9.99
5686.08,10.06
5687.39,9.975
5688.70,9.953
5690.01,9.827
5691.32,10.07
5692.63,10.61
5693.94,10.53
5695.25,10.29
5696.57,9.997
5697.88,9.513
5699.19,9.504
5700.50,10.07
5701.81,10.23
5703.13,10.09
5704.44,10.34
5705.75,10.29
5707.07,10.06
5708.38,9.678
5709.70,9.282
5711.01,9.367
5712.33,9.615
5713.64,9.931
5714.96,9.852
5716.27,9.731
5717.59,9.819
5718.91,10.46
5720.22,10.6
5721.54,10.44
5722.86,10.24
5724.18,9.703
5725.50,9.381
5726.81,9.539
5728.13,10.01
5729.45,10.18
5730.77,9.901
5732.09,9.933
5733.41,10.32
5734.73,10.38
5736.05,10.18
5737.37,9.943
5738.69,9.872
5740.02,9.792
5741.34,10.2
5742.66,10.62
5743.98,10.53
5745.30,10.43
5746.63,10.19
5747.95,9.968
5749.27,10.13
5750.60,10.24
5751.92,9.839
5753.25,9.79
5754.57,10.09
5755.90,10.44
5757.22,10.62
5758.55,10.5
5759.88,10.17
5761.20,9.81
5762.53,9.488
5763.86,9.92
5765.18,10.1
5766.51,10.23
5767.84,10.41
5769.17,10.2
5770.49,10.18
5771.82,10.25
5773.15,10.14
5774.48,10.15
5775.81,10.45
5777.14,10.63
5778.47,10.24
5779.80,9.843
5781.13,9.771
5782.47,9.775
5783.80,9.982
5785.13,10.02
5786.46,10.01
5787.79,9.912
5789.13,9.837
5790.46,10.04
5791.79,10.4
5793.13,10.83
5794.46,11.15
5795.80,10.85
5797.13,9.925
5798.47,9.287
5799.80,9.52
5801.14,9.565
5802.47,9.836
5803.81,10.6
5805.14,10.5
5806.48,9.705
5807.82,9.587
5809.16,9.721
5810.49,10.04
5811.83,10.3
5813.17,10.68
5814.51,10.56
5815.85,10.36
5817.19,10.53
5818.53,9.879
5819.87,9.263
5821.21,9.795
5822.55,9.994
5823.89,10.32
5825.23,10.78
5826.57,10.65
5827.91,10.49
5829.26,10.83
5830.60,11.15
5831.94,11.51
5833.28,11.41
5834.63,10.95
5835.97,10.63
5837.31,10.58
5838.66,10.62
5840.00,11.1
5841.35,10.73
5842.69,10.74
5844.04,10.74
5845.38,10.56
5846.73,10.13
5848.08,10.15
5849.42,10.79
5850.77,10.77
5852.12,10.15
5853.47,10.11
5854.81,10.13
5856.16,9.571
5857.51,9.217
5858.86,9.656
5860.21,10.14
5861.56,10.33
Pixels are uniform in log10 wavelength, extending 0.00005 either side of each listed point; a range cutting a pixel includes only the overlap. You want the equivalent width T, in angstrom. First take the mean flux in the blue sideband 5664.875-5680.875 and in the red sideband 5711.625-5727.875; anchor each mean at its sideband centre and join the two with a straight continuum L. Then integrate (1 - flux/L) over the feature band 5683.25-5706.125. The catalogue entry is -0.2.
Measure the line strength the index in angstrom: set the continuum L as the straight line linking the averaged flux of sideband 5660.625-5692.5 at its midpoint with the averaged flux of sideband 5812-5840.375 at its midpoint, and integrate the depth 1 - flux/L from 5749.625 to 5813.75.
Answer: 1.4 angstrom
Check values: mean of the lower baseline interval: 9.79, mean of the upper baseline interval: 10.6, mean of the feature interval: 10.1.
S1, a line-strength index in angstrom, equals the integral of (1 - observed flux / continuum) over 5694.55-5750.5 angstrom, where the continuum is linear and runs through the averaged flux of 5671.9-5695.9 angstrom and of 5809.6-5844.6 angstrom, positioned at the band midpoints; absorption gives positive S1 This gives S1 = 1.0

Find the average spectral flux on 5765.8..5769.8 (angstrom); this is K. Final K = 10.3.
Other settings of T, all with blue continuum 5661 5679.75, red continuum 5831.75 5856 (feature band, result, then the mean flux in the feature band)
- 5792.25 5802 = 0.22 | 10.2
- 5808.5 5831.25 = 0.40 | 10.3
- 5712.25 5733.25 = 0.11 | 9.98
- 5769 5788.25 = 0.37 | 10.1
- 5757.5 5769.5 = 0.14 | 10.1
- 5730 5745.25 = -0.09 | 10.2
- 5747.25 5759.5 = 0.00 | 10.2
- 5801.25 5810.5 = 0.41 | 9.98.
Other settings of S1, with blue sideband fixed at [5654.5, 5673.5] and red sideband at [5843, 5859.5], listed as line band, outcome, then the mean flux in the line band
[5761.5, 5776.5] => -0.4 angstrom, 10.1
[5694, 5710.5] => -0.6 angstrom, 9.96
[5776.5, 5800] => -0.4 angstrom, 10.1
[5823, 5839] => -1.1 angstrom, 10.8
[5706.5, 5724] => -0.5 angstrom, 9.92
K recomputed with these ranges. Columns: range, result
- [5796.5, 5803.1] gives 9.63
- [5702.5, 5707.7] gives 10.2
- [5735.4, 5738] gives 10.1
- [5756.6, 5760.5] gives 10.4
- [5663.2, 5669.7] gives 9.35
